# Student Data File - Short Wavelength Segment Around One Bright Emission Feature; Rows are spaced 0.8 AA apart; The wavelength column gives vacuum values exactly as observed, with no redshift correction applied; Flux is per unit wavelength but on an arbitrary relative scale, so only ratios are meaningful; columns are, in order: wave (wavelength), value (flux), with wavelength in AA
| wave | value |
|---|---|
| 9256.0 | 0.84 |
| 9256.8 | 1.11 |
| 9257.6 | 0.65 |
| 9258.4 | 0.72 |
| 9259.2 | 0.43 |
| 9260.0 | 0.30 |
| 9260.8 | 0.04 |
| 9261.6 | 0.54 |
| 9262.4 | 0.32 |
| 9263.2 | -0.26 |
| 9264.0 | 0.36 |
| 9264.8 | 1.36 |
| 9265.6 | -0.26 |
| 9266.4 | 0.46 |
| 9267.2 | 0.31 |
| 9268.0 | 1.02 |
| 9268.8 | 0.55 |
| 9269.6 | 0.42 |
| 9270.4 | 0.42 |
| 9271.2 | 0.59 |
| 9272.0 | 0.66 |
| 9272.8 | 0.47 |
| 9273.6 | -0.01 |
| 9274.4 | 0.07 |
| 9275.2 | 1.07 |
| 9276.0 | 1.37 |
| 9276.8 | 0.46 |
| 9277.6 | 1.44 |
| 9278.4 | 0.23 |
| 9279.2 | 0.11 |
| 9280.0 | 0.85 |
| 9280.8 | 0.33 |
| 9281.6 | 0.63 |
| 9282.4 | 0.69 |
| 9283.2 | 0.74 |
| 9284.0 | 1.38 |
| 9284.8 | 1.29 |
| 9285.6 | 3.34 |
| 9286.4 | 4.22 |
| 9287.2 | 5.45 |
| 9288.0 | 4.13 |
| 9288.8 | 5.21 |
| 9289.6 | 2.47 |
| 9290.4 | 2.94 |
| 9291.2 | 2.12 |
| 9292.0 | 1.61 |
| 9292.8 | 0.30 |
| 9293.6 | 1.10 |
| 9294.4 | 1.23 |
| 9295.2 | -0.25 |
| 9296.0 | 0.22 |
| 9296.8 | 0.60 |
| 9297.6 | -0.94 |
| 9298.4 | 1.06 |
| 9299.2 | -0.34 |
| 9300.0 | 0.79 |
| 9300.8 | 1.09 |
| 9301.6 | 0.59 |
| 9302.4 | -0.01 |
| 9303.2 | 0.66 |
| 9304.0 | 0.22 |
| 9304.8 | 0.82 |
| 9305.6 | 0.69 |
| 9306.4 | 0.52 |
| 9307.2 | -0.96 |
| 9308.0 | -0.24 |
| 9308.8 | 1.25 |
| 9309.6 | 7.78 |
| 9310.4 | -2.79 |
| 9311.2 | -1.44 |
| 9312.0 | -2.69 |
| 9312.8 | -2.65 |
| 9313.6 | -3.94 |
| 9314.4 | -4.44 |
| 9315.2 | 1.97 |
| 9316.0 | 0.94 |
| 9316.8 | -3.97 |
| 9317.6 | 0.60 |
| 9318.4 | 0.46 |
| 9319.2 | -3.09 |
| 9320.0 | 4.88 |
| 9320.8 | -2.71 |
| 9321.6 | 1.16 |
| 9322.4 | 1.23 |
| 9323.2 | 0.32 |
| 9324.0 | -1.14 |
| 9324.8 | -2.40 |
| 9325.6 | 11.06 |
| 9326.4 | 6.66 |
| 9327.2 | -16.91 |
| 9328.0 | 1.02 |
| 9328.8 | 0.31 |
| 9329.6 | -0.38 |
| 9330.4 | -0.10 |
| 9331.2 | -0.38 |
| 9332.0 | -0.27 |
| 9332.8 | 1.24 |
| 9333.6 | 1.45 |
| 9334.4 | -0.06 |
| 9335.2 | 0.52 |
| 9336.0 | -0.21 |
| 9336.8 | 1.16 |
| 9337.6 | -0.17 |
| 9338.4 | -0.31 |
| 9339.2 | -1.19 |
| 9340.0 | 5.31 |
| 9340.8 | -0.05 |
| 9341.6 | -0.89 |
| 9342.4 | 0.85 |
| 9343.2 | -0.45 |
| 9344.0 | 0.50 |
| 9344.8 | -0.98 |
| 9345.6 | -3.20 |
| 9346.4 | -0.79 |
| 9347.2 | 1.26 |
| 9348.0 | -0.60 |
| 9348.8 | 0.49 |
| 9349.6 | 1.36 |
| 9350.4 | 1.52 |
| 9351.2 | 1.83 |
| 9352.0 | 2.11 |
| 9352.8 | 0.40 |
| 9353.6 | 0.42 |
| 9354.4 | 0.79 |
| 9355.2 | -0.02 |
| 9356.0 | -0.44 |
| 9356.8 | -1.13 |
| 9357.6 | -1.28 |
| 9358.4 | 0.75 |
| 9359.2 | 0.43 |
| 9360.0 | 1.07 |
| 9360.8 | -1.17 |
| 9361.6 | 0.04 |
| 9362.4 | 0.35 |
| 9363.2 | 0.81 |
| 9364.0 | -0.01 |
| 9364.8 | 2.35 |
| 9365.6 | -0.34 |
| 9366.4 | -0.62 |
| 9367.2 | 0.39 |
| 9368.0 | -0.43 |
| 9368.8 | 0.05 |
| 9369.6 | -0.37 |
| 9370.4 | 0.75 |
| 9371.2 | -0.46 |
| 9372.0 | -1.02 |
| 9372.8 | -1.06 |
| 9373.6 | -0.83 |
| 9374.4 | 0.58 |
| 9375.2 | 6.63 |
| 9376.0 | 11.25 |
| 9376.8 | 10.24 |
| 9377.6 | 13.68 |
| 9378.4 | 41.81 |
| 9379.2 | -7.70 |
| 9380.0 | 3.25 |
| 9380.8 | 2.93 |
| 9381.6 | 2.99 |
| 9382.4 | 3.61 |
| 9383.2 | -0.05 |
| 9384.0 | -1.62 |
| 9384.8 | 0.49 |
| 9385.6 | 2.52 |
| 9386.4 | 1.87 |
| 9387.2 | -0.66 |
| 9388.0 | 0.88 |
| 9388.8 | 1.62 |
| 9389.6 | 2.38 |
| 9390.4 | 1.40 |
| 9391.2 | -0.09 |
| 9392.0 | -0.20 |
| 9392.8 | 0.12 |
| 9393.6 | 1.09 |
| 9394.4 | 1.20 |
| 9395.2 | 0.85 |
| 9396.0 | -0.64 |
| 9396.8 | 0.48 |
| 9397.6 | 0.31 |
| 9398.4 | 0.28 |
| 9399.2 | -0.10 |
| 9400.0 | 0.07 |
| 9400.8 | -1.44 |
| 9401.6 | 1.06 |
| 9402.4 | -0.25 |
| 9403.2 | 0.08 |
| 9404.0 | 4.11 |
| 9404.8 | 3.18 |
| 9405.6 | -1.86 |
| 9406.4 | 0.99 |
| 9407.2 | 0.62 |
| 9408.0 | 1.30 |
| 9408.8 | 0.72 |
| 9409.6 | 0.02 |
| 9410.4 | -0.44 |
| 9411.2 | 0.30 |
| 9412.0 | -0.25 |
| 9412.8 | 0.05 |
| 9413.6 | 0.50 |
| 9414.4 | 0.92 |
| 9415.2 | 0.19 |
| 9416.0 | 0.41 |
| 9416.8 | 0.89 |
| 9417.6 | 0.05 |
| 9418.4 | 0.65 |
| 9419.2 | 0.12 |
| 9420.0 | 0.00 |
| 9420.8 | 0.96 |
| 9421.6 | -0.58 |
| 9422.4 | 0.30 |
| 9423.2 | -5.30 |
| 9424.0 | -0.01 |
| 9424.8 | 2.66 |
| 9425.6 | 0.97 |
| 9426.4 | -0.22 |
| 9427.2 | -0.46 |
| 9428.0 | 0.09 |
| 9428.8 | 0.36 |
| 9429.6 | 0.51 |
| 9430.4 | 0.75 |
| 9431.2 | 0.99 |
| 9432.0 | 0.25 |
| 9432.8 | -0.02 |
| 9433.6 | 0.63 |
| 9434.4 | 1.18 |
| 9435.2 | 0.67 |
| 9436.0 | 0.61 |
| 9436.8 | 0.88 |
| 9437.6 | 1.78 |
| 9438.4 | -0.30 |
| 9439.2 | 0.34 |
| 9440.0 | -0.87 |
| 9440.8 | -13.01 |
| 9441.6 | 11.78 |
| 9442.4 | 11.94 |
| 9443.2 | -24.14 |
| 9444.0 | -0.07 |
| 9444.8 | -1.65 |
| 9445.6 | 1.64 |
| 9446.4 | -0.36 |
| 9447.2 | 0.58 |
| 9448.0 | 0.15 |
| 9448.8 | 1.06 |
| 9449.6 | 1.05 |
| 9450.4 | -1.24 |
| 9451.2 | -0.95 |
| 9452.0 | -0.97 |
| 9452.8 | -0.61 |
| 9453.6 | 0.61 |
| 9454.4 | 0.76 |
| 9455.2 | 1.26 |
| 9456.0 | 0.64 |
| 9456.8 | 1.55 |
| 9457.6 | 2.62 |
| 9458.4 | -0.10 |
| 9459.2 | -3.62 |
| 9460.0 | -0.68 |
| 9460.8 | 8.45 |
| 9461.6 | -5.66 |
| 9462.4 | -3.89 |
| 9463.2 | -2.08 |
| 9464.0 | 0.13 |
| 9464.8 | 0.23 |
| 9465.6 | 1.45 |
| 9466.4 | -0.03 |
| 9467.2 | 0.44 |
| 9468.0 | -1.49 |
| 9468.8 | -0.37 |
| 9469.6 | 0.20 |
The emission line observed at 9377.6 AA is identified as [O III] 5007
